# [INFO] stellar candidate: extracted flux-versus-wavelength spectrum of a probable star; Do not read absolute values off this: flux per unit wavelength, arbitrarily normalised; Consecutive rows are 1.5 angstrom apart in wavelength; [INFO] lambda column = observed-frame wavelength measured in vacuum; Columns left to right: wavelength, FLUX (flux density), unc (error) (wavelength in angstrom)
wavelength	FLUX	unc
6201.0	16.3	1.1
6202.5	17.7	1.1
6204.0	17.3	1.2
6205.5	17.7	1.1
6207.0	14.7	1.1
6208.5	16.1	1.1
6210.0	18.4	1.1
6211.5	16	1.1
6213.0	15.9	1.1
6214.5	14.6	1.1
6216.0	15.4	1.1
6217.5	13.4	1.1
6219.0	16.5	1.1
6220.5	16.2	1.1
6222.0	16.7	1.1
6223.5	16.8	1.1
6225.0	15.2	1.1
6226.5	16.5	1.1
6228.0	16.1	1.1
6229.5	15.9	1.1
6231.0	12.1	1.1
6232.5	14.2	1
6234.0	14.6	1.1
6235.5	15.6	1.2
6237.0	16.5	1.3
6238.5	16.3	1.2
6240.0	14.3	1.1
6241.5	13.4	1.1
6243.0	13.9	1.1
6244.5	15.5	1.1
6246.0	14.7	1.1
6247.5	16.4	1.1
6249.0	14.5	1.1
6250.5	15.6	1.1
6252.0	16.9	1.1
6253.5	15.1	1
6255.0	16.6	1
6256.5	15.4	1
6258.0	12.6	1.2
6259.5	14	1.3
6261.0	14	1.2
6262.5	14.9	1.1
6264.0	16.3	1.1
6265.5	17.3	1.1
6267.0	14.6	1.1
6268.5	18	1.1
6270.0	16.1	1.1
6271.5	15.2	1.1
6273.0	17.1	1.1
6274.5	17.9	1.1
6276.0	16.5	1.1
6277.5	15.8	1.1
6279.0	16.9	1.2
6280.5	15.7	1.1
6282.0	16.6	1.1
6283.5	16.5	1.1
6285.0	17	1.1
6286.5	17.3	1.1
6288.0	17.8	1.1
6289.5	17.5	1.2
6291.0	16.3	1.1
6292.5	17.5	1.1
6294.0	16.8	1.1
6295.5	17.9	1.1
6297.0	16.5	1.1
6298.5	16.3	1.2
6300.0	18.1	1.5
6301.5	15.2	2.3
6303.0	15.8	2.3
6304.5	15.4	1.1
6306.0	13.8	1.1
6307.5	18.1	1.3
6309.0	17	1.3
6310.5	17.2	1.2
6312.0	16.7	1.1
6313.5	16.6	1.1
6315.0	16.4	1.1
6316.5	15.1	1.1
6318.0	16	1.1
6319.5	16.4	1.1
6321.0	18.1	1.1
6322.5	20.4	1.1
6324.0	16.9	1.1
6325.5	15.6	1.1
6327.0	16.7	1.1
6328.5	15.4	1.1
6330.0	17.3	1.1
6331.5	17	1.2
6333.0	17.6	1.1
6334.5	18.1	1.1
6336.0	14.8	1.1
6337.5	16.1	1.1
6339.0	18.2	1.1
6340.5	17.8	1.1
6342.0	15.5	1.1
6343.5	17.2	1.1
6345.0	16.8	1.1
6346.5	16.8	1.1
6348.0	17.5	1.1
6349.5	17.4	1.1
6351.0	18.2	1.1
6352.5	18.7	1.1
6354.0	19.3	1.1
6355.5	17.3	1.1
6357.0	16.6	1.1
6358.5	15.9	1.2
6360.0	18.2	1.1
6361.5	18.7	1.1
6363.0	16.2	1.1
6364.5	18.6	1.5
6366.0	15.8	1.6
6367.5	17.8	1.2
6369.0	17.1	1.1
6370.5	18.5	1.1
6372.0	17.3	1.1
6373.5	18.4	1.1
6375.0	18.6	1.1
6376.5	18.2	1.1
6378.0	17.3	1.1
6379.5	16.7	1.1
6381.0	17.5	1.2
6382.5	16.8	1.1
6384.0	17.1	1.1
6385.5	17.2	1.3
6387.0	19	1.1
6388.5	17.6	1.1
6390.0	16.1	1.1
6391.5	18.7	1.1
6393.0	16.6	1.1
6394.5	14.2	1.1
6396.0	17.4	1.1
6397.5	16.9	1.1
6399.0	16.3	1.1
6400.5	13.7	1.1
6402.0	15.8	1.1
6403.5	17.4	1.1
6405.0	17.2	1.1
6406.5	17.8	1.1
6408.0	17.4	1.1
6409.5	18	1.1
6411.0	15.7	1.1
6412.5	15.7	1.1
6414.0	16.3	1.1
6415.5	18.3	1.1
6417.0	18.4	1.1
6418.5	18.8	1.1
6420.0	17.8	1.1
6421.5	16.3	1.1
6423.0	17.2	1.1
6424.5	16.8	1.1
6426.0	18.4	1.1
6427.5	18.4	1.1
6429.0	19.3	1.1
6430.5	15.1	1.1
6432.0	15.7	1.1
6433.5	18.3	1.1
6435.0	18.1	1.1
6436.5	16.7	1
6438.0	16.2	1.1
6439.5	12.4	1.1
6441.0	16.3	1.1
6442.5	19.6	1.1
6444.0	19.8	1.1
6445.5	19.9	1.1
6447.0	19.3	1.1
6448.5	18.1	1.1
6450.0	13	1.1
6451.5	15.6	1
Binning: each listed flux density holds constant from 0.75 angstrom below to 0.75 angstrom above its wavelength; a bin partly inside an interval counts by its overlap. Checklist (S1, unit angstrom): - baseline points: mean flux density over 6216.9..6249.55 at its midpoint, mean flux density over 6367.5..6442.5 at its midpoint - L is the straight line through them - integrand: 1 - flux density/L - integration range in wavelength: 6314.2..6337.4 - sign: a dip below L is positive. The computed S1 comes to -0.7 angstrom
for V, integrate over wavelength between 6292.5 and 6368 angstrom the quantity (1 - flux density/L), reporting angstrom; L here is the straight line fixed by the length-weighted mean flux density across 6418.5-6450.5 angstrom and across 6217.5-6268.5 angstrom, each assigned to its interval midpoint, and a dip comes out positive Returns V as -3.3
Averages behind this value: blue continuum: 15.3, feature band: 17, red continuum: 17.3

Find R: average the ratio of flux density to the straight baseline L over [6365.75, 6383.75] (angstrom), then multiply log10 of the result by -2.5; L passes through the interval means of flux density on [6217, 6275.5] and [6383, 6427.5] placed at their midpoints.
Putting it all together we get -0.05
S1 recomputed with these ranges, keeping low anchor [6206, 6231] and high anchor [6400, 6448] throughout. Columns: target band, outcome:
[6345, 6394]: -1.86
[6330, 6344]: -0.24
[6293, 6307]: 0.11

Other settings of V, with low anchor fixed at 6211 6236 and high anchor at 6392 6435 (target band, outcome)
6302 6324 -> -0.7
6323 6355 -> -1.5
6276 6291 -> -0.8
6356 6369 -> -0.5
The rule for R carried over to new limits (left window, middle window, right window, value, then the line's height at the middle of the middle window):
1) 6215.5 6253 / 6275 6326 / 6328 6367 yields -0.019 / 16.4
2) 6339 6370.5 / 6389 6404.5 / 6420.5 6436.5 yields 0.066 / 17.4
